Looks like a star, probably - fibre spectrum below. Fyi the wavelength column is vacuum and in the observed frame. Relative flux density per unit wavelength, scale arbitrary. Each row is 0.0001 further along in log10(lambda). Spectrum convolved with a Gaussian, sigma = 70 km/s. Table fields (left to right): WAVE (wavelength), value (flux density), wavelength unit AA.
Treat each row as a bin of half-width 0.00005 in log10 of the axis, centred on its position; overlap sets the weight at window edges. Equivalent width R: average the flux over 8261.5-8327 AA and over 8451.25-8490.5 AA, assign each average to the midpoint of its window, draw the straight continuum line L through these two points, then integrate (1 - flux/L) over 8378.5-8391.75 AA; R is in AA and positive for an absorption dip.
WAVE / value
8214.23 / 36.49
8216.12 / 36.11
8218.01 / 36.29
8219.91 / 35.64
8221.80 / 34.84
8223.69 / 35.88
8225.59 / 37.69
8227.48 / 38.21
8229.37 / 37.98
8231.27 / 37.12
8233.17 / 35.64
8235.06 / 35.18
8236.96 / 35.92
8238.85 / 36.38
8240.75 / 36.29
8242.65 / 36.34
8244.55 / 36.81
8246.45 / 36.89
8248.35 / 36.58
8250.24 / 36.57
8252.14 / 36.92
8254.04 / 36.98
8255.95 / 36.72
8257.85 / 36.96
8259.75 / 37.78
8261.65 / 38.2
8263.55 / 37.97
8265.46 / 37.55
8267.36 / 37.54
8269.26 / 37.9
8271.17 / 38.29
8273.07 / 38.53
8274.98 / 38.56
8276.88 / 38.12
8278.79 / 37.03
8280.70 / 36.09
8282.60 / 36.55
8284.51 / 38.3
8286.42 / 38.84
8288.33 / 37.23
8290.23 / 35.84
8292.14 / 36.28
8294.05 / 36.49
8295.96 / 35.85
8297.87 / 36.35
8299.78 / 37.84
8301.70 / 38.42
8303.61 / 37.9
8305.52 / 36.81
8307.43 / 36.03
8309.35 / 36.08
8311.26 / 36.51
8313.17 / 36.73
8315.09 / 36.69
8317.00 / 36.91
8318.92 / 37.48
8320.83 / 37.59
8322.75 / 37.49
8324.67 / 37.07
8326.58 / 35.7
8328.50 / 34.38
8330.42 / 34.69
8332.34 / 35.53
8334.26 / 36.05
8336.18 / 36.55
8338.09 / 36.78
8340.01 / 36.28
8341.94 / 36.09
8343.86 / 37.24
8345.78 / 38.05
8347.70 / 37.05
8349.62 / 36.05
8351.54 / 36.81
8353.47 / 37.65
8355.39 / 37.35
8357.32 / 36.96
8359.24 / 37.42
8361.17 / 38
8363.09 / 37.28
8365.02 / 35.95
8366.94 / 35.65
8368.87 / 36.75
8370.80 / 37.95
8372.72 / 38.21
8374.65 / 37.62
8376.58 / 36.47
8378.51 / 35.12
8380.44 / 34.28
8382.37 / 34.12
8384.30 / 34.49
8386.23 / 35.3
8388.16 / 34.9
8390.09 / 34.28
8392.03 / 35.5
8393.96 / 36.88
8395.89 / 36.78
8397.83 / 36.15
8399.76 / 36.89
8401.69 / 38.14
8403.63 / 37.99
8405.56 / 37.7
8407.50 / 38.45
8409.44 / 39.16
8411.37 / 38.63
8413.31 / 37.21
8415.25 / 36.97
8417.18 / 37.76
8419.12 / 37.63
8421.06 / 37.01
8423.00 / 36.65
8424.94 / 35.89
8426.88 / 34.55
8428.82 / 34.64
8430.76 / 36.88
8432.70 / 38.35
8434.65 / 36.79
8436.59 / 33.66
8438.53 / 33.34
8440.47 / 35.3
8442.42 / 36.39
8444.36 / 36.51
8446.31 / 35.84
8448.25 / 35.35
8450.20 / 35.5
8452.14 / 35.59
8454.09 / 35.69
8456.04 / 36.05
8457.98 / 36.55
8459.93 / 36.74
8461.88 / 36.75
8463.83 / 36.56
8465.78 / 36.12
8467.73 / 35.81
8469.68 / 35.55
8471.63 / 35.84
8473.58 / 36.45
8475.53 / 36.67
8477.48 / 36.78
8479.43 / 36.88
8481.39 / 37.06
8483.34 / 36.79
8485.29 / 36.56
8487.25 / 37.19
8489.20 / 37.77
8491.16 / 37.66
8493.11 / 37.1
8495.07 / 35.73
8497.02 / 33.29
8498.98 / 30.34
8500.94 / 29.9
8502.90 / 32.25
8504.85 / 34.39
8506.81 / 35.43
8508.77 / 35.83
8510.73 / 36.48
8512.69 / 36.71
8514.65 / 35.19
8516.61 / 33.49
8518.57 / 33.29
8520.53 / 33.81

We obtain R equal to 0.8 AA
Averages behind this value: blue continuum 37.2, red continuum 36.5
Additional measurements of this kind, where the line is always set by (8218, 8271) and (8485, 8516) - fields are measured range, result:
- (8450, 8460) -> -0.17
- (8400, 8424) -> -1.39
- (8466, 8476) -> -0.22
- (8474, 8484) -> -0.46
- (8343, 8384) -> -0.81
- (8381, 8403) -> 0.02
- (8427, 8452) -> -0.13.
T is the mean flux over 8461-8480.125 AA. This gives 36.3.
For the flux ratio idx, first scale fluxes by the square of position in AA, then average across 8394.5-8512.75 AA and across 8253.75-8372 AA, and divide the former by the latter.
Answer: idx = 1.01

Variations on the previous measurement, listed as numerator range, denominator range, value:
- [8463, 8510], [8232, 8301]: 1.01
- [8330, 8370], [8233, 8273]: 1.02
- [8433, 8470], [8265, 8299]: 1.00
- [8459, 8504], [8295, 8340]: 1.02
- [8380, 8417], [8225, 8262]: 1.03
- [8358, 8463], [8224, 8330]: 1.02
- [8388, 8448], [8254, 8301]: 1.01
